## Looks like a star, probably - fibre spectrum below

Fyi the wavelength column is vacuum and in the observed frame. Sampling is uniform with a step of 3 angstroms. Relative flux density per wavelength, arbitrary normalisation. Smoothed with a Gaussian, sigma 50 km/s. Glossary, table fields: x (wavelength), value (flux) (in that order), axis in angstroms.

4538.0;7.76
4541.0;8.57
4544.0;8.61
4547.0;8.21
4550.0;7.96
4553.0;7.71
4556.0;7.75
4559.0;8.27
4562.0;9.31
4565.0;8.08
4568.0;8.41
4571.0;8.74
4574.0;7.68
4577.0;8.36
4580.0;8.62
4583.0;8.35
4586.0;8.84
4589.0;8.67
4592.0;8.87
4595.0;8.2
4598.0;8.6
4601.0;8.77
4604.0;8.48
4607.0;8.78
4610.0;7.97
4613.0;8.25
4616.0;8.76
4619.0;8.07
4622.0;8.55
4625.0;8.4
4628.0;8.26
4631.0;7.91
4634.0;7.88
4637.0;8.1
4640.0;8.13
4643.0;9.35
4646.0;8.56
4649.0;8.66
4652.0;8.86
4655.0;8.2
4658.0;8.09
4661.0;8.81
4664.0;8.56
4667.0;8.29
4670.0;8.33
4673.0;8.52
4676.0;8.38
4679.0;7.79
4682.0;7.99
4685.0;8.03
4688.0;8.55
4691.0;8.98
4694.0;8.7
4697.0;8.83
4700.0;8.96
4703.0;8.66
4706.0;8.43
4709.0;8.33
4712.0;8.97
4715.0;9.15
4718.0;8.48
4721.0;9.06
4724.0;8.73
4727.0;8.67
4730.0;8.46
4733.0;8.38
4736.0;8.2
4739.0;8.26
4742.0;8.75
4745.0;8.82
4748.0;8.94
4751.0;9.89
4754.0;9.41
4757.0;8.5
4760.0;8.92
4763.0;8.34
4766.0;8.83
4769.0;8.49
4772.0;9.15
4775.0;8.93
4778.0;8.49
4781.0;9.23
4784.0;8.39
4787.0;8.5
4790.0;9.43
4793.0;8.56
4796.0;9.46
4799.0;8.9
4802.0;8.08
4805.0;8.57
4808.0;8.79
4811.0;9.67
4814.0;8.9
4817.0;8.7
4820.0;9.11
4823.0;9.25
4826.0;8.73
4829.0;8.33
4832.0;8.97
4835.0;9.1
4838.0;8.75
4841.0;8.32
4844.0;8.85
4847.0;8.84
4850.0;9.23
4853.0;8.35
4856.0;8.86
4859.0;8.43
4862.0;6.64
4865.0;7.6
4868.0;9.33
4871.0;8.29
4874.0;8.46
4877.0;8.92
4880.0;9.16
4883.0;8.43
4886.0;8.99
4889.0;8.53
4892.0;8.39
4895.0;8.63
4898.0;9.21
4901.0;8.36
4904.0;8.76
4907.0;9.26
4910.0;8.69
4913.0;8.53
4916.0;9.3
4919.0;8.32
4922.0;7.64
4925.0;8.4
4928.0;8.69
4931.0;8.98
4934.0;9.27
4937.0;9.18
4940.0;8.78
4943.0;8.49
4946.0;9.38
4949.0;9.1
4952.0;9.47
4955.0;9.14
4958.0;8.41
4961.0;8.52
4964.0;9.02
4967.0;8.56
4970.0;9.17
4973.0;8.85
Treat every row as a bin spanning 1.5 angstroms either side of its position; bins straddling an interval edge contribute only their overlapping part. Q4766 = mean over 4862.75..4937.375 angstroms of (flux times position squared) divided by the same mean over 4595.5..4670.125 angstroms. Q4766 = 1.2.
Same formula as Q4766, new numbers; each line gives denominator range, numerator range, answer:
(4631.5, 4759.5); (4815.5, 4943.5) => 1.09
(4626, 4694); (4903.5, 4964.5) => 1.18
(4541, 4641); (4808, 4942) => 1.18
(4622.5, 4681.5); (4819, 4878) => 1.12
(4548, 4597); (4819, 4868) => 1.15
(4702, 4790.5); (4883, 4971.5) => 1.08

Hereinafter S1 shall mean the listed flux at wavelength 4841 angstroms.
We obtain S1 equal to 8.32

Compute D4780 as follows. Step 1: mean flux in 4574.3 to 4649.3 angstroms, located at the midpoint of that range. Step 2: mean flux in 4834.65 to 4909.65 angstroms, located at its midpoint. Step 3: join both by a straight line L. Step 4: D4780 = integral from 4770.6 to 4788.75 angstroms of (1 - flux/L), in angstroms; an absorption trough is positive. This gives -0.5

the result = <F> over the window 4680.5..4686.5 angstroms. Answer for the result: 8.01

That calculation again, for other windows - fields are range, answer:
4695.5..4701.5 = 8.9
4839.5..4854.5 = 8.72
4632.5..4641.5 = 8.04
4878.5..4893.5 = 8.7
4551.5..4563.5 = 8.26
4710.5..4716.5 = 9.06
